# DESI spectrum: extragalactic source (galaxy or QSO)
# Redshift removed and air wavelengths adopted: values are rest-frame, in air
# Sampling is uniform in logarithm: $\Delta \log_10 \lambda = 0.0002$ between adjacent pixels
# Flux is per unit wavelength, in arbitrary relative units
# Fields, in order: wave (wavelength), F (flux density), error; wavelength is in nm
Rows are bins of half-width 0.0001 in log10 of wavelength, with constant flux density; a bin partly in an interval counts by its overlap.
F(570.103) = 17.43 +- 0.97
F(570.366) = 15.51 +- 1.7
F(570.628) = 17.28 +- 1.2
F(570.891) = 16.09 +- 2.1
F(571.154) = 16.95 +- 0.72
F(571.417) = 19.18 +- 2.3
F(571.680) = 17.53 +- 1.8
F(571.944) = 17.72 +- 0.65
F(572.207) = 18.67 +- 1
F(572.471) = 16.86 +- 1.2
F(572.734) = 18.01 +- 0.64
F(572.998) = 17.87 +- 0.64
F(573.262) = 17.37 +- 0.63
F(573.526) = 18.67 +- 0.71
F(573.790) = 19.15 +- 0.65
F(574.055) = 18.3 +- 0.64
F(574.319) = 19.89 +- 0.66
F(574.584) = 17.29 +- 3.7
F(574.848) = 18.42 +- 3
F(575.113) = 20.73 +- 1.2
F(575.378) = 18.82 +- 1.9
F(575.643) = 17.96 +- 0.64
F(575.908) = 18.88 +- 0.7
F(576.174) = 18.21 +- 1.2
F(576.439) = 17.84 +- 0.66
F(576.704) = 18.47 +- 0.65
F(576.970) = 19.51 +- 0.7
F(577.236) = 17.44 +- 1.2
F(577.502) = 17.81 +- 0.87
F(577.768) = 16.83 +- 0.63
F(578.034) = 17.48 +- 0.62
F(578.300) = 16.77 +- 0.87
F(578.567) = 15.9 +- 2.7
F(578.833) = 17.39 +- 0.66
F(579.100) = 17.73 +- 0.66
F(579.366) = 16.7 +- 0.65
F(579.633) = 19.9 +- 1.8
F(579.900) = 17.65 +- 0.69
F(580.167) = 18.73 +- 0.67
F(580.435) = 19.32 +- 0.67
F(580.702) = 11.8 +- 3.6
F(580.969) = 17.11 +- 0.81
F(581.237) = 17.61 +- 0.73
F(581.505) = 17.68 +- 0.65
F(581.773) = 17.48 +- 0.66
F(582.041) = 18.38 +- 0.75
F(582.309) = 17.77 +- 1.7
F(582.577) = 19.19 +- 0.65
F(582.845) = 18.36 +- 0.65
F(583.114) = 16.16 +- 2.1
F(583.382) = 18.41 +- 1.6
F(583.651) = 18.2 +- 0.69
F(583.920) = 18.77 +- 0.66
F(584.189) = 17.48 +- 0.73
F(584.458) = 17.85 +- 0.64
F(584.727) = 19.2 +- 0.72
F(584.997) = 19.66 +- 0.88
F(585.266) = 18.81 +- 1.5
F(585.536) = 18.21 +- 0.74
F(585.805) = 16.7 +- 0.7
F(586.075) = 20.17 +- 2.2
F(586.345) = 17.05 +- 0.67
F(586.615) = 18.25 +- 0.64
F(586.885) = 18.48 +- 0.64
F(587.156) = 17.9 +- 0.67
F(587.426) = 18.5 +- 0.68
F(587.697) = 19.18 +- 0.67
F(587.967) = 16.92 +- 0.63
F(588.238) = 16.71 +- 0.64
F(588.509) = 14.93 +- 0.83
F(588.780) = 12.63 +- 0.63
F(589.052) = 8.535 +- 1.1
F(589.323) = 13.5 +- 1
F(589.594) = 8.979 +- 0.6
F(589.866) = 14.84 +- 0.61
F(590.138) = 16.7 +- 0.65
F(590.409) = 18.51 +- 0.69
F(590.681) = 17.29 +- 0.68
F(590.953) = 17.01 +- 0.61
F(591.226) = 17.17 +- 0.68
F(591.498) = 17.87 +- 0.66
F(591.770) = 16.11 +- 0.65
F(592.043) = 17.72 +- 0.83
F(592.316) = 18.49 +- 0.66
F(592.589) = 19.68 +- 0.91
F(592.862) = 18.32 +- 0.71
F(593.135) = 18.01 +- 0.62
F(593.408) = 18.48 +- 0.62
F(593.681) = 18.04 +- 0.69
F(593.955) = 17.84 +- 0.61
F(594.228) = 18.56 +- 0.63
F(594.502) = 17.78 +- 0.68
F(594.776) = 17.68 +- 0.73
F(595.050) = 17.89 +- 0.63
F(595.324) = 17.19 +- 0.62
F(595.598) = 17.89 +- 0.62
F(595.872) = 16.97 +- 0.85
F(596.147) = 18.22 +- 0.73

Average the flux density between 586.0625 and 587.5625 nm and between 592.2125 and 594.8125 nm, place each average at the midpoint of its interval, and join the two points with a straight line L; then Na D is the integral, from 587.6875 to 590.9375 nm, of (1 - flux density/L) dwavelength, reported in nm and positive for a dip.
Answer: 0.62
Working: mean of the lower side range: 18.2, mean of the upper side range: 18.3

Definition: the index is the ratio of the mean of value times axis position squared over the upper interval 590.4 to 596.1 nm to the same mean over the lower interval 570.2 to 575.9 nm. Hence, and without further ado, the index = 1.1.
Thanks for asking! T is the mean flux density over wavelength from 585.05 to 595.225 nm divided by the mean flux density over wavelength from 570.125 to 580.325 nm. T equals 1.0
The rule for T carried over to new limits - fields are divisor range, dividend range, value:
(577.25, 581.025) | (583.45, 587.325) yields 1.06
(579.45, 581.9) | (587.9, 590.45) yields 0.80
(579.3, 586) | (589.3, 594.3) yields 0.95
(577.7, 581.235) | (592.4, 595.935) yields 1.05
